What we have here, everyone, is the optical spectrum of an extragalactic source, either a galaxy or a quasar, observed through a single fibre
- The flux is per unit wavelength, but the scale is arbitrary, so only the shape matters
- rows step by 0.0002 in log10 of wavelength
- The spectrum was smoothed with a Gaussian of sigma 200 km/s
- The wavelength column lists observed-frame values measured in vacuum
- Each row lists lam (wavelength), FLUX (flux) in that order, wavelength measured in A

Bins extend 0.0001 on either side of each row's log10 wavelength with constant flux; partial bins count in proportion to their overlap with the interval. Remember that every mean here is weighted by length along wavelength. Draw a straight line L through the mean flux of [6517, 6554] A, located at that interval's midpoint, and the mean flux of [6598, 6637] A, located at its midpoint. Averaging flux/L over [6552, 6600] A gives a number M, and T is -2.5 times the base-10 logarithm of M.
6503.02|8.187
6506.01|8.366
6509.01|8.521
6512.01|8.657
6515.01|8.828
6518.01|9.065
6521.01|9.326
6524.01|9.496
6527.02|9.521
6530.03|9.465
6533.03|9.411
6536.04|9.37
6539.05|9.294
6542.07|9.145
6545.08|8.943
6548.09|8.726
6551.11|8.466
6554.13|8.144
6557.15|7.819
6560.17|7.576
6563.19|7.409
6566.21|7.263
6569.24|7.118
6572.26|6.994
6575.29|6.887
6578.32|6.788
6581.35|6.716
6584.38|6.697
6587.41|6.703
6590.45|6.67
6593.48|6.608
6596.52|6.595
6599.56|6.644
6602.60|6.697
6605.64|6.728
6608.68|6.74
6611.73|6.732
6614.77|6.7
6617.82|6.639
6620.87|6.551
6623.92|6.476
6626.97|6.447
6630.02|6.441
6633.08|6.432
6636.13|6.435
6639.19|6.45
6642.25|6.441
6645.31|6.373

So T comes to 0.12 mag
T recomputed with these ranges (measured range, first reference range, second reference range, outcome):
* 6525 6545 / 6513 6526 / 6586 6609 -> -0.08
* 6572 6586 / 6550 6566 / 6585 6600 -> 0.05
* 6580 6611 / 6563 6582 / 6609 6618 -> 0.03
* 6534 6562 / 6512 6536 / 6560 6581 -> -0.06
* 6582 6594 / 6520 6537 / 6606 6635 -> 0.14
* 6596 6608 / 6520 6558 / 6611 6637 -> 0.08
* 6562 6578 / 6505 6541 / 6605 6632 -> 0.11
